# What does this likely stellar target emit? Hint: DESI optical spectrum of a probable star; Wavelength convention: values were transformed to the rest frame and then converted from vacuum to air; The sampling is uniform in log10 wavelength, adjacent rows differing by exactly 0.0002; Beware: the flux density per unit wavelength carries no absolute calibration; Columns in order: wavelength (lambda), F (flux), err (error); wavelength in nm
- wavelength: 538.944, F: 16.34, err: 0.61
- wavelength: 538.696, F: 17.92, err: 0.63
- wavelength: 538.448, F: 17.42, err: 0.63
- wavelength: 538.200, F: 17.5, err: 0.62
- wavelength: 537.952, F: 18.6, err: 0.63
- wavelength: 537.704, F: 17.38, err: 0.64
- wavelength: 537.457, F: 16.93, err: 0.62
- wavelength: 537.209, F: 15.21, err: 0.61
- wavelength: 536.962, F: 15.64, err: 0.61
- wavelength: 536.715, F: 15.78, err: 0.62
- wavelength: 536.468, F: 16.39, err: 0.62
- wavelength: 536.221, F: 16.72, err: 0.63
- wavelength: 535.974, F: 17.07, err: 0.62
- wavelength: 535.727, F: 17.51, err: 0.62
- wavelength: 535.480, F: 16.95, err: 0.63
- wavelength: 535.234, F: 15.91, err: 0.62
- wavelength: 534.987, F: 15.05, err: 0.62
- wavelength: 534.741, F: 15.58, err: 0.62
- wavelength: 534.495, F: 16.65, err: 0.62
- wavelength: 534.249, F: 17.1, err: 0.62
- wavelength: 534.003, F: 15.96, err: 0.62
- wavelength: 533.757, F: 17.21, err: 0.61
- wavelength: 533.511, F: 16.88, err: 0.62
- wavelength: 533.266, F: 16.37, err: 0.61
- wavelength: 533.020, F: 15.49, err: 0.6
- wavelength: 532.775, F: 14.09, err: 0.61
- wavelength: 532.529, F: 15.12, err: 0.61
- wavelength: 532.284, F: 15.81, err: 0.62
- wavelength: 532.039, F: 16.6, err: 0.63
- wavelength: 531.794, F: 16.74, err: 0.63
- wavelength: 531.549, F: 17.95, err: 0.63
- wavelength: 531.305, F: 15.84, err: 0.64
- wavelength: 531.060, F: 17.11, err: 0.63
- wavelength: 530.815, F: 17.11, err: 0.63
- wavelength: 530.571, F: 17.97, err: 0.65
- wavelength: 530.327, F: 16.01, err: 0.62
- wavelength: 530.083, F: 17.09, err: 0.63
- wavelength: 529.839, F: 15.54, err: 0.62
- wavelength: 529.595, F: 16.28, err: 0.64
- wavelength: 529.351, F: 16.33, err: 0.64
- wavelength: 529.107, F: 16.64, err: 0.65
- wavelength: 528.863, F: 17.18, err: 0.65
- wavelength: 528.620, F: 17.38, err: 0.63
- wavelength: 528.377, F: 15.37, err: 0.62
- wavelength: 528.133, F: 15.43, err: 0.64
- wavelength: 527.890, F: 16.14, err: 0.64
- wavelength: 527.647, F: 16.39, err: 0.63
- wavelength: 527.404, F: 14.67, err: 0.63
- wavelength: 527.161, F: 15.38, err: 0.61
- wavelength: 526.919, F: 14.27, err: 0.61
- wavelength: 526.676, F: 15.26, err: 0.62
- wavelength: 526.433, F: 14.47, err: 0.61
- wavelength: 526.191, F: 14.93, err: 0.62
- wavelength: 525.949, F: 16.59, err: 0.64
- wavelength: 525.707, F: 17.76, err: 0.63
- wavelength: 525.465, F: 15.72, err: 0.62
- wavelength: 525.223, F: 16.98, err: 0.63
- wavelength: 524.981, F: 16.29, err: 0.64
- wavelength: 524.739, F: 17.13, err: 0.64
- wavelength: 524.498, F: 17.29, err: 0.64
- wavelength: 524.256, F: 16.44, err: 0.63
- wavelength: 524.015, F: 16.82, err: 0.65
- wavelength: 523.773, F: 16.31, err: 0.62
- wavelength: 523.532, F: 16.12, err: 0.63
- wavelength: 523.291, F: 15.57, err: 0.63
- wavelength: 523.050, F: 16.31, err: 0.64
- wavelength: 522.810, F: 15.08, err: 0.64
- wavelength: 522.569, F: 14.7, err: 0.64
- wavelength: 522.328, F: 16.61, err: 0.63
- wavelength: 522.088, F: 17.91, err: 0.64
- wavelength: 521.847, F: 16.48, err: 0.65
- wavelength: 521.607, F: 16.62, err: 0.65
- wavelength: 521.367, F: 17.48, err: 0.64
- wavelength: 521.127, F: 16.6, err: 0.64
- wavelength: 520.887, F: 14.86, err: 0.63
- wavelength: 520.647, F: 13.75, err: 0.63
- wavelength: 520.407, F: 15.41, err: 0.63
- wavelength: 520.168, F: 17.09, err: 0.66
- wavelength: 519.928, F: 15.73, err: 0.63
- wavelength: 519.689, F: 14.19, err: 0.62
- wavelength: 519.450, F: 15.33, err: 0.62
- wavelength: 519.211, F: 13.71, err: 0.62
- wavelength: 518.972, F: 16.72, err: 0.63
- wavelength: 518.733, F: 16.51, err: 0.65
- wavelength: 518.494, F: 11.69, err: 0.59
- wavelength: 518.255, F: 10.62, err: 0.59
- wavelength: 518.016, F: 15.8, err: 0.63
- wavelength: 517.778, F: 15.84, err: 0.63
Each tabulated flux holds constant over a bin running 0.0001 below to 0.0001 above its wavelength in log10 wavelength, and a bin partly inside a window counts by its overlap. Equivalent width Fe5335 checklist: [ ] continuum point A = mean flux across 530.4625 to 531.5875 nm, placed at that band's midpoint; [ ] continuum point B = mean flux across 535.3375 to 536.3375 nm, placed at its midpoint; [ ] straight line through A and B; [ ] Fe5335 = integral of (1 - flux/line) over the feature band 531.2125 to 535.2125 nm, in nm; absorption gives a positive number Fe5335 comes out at 0.221 nm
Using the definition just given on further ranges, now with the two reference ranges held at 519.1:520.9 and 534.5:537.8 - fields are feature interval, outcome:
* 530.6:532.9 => -0.05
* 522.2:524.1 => -0.08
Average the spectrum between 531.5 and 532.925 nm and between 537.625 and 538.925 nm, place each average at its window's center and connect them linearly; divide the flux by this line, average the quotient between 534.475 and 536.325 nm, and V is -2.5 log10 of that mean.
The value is 0.03 mag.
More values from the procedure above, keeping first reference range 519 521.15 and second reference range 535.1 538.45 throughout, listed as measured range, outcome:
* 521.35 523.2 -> -0.064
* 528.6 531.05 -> -0.042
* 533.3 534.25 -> -0.016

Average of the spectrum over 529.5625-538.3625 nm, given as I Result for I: 16.5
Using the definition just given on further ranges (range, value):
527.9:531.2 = 16.6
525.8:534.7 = 16.2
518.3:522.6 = 15.6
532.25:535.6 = 16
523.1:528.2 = 16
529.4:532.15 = 16.7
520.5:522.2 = 16.2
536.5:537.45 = 15.8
